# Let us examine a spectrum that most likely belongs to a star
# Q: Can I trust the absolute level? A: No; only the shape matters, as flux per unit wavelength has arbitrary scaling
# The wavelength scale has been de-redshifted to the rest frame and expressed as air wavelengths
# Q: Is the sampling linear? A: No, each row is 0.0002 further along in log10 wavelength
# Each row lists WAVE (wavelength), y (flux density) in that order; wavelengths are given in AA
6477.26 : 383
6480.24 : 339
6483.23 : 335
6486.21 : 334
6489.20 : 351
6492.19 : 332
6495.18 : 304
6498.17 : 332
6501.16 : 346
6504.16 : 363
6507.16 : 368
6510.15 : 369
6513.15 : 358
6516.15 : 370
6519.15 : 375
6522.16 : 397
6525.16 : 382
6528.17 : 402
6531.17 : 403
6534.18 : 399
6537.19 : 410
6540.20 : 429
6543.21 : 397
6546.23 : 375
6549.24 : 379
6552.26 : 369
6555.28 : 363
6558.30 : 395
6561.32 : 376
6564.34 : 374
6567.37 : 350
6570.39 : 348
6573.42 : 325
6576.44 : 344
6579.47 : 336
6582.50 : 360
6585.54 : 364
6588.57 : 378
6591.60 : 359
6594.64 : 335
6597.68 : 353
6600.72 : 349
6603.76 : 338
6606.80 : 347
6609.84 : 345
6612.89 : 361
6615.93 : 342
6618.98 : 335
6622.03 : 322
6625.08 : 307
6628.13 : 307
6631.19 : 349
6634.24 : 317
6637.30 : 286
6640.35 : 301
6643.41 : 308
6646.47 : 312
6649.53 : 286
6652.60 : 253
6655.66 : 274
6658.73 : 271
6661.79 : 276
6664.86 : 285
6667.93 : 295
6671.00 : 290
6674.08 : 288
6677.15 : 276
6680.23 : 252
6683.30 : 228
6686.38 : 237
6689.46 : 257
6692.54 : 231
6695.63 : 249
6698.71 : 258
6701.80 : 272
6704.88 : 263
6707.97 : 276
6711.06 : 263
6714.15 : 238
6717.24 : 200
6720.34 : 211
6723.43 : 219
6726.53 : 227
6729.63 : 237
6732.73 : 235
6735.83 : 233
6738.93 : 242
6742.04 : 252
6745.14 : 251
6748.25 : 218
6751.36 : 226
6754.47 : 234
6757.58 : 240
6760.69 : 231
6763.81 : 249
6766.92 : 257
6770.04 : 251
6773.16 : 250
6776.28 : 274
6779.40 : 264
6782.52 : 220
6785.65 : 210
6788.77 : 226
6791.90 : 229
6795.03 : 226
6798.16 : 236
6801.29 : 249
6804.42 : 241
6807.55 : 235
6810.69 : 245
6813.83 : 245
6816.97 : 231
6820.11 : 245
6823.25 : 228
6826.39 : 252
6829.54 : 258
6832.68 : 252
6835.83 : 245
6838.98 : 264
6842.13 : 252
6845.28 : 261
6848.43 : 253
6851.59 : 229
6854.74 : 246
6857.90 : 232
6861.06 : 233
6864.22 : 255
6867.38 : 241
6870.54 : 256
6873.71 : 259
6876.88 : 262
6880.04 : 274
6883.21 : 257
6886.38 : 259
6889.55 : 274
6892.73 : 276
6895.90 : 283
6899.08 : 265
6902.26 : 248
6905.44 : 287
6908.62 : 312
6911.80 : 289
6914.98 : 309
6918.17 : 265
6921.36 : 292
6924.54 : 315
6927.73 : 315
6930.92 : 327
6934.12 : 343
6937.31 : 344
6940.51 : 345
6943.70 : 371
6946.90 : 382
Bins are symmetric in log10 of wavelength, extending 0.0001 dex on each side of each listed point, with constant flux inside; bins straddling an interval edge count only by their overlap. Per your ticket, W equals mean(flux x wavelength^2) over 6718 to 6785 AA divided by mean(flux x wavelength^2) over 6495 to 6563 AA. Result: 0.7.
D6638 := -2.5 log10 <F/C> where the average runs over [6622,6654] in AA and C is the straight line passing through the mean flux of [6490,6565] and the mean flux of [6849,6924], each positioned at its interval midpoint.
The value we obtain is 0.13 mag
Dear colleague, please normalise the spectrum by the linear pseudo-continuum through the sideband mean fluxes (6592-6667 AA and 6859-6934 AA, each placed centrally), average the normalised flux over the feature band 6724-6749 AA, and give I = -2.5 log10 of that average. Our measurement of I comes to 0.26 mag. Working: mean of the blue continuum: 315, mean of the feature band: 237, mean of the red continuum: 277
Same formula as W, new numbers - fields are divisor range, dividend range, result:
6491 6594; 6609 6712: 0.81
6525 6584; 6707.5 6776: 0.67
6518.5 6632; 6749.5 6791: 0.70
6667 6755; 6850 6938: 1.18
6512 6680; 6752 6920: 0.80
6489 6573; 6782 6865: 0.71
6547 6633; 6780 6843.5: 0.73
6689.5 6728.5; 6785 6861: 1.03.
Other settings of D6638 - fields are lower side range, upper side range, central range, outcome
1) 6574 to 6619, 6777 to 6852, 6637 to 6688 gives 0.147 mag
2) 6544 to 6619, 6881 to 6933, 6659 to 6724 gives 0.285 mag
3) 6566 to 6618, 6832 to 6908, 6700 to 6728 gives 0.269 mag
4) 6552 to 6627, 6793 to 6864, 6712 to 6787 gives 0.177 mag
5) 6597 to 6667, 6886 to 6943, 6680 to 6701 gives 0.257 mag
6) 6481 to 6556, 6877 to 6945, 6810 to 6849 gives 0.246 mag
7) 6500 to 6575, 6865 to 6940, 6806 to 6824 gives 0.275 mag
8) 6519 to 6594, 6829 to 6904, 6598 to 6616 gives 0.024 mag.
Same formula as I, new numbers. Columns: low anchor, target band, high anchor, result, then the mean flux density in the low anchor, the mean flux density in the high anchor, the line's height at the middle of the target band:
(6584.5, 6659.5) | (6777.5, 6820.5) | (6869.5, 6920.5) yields 0.23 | 324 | 274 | 292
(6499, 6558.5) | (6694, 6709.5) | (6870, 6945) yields 0.28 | 382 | 293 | 341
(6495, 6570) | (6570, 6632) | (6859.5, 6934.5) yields 0.05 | 376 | 278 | 358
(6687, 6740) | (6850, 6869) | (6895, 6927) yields 0.15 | 242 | 287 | 275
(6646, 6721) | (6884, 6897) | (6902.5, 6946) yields 0.14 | 261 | 315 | 308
